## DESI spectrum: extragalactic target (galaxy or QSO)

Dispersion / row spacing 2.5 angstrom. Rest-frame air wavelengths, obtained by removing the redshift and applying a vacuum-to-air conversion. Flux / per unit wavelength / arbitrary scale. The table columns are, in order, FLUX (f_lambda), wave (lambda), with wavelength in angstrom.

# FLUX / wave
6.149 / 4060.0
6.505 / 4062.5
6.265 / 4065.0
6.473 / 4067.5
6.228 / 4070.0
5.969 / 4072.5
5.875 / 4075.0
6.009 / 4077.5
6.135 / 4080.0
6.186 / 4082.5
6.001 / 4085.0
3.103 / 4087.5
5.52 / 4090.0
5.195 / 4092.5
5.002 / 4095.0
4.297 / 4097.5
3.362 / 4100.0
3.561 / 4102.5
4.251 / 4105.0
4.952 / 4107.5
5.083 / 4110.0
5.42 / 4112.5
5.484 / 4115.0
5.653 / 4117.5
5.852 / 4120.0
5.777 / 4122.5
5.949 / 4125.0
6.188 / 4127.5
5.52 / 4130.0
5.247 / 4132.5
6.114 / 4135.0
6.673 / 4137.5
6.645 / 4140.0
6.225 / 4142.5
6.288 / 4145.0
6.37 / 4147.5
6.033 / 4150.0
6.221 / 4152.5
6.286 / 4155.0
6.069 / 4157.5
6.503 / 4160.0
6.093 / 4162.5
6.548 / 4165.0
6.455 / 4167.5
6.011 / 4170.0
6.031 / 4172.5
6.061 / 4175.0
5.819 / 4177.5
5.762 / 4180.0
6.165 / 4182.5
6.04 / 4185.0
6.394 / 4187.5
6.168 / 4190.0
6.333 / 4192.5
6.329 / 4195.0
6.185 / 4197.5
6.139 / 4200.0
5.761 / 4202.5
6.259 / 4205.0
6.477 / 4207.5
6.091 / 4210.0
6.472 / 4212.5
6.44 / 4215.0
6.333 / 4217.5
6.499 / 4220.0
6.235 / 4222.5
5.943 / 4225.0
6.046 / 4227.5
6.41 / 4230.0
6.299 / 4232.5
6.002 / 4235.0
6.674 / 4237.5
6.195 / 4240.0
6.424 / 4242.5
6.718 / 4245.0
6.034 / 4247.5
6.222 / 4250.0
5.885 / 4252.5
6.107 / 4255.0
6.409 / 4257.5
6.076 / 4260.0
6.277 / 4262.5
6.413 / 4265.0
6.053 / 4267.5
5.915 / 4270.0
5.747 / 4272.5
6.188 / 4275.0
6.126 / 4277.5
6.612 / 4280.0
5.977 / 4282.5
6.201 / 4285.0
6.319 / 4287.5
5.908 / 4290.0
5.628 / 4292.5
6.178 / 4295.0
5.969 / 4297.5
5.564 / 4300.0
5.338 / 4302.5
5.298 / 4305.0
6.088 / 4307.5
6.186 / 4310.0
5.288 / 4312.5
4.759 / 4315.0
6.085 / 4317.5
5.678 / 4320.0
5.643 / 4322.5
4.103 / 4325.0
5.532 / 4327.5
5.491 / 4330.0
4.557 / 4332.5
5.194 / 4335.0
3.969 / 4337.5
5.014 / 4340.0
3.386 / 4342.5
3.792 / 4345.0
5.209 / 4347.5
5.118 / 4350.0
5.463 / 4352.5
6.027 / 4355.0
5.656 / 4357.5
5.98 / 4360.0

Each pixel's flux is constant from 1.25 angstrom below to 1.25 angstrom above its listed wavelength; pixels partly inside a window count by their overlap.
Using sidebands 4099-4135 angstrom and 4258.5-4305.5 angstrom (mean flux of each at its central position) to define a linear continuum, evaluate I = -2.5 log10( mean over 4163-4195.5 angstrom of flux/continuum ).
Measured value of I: -0.12 mag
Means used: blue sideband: 5.21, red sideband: 6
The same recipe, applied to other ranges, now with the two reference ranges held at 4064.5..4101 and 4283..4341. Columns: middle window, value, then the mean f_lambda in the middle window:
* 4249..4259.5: -0.126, 6.15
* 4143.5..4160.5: -0.147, 6.24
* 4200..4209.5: -0.130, 6.16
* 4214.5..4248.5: -0.154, 6.3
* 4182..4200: -0.142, 6.23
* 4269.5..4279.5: -0.107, 6.05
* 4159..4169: -0.171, 6.39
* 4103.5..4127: 0.012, 5.39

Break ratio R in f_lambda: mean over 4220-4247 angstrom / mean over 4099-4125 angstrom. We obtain 1.26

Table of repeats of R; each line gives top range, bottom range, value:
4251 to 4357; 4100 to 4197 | 0.95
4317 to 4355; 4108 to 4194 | 0.82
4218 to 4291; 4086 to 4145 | 1.17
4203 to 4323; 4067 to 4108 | 1.18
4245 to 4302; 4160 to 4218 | 0.98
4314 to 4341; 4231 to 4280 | 0.82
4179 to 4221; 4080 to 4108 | 1.32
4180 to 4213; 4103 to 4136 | 1.14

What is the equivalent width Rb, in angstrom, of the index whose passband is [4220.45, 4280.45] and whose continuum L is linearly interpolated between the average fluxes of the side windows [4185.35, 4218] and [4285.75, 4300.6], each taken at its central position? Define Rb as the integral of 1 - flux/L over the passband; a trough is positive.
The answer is -1.1 angstrom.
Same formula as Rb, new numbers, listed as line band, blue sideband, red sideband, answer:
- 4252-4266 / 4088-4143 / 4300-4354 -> -2.76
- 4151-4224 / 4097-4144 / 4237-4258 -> -4.34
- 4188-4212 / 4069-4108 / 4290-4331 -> -3.95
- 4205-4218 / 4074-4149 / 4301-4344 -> -2.54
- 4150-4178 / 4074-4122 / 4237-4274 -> -3.16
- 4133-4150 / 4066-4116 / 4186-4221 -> -1.86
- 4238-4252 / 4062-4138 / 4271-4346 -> -2.18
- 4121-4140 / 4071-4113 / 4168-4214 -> -1.70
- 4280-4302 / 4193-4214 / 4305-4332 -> -1.35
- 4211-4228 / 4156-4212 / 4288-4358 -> -0.97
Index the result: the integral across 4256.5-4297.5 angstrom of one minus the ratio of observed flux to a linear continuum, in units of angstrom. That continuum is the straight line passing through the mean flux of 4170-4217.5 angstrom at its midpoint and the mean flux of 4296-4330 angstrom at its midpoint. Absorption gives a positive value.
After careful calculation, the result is -3.0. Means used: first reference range 6.16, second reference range 5.51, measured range 6.12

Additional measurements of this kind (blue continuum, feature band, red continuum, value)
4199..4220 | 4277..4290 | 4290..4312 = -0.8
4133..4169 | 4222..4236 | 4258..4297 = 0.1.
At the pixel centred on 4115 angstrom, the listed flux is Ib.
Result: 5.484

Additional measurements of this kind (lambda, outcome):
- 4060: 6.149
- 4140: 6.645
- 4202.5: 5.761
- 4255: 6.107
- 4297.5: 5.969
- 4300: 5.564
